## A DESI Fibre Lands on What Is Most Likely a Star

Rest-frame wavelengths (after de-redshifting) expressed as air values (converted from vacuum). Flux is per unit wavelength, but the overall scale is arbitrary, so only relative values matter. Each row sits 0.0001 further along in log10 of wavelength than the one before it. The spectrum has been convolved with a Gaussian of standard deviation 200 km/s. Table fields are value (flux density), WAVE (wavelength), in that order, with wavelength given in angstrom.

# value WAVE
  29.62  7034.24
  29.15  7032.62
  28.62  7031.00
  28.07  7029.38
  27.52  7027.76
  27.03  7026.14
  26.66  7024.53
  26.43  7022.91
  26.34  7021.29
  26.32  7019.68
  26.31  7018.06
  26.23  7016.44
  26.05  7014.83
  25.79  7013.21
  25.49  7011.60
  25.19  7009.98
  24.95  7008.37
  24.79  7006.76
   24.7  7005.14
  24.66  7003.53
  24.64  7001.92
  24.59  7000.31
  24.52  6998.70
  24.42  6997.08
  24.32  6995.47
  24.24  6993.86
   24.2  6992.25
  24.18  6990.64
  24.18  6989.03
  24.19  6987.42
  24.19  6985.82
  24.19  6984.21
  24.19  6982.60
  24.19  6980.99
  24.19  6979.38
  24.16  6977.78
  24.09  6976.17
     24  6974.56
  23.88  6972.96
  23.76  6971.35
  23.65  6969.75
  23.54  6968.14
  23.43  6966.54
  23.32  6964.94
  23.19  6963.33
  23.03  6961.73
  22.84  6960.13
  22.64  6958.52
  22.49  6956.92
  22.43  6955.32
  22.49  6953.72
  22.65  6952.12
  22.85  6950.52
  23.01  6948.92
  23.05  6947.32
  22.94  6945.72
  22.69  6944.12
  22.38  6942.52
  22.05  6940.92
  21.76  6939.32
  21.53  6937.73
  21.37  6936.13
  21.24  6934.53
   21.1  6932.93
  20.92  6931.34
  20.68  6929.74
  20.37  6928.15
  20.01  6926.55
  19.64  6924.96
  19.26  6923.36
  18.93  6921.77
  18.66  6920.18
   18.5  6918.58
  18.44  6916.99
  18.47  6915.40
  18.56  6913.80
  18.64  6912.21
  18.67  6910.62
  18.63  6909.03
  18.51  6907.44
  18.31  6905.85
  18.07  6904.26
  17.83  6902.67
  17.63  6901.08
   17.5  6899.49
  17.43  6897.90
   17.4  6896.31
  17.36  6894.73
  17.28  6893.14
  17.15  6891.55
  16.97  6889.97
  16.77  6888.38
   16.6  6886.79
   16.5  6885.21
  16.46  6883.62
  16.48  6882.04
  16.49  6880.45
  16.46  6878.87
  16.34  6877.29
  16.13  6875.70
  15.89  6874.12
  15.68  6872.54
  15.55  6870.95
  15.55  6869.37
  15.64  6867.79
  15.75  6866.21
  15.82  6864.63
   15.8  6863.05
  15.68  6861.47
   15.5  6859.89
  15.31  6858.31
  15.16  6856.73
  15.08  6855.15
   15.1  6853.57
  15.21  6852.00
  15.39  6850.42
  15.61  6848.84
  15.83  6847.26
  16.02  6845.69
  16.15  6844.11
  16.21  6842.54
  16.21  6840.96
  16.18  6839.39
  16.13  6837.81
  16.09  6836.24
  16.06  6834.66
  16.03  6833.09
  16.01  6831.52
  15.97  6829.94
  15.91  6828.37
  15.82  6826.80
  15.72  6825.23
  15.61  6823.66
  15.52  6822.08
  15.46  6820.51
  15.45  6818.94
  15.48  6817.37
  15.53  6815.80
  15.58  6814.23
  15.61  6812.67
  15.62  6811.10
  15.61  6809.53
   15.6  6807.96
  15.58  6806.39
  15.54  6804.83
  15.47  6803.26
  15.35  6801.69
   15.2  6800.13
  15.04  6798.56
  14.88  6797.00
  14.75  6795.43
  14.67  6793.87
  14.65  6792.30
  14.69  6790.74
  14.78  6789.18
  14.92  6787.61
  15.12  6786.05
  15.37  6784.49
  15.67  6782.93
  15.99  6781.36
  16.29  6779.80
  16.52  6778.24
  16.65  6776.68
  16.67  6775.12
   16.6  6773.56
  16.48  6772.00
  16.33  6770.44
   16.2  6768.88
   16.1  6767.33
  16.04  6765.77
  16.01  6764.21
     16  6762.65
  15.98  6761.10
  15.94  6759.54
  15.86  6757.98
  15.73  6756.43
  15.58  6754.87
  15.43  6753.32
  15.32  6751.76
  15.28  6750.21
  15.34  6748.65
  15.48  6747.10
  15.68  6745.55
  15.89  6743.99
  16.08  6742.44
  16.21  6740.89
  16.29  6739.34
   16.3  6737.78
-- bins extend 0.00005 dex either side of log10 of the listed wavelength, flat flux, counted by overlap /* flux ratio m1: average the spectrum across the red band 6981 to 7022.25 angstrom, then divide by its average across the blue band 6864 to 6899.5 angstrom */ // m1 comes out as 1.51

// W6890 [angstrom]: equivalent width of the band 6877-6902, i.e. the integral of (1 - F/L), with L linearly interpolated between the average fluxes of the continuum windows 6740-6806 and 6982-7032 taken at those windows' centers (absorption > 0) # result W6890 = 4.4 angstrom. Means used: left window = 15.7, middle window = 16.9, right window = 25.4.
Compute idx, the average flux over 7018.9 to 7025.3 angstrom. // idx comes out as 26.4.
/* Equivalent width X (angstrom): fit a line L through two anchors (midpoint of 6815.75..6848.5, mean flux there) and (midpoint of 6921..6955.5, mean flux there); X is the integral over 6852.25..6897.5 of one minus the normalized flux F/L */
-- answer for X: 5.0 angstrom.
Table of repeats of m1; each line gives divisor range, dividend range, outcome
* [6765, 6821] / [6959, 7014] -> 1.55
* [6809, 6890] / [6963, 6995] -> 1.51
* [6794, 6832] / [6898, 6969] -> 1.34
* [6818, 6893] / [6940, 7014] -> 1.49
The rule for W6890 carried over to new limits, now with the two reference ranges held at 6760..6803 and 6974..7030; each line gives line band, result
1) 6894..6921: 3.73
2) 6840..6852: 1.66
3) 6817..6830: 1.35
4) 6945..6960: 0.17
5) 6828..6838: 1.03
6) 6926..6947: 0.75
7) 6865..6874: 1.75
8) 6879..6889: 1.75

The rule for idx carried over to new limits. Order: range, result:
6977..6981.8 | 24.2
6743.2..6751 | 15.5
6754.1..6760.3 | 15.8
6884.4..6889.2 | 16.6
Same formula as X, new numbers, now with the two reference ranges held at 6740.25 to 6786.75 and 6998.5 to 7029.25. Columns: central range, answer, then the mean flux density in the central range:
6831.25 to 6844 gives 1.8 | 16.1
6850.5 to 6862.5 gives 2.6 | 15.3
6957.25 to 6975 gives 0.4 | 23.4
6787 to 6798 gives 1.5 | 14.8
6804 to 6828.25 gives 3.2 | 15.6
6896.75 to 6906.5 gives 1.6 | 17.8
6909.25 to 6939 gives 3.4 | 19.7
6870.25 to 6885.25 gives 3.1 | 16.2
